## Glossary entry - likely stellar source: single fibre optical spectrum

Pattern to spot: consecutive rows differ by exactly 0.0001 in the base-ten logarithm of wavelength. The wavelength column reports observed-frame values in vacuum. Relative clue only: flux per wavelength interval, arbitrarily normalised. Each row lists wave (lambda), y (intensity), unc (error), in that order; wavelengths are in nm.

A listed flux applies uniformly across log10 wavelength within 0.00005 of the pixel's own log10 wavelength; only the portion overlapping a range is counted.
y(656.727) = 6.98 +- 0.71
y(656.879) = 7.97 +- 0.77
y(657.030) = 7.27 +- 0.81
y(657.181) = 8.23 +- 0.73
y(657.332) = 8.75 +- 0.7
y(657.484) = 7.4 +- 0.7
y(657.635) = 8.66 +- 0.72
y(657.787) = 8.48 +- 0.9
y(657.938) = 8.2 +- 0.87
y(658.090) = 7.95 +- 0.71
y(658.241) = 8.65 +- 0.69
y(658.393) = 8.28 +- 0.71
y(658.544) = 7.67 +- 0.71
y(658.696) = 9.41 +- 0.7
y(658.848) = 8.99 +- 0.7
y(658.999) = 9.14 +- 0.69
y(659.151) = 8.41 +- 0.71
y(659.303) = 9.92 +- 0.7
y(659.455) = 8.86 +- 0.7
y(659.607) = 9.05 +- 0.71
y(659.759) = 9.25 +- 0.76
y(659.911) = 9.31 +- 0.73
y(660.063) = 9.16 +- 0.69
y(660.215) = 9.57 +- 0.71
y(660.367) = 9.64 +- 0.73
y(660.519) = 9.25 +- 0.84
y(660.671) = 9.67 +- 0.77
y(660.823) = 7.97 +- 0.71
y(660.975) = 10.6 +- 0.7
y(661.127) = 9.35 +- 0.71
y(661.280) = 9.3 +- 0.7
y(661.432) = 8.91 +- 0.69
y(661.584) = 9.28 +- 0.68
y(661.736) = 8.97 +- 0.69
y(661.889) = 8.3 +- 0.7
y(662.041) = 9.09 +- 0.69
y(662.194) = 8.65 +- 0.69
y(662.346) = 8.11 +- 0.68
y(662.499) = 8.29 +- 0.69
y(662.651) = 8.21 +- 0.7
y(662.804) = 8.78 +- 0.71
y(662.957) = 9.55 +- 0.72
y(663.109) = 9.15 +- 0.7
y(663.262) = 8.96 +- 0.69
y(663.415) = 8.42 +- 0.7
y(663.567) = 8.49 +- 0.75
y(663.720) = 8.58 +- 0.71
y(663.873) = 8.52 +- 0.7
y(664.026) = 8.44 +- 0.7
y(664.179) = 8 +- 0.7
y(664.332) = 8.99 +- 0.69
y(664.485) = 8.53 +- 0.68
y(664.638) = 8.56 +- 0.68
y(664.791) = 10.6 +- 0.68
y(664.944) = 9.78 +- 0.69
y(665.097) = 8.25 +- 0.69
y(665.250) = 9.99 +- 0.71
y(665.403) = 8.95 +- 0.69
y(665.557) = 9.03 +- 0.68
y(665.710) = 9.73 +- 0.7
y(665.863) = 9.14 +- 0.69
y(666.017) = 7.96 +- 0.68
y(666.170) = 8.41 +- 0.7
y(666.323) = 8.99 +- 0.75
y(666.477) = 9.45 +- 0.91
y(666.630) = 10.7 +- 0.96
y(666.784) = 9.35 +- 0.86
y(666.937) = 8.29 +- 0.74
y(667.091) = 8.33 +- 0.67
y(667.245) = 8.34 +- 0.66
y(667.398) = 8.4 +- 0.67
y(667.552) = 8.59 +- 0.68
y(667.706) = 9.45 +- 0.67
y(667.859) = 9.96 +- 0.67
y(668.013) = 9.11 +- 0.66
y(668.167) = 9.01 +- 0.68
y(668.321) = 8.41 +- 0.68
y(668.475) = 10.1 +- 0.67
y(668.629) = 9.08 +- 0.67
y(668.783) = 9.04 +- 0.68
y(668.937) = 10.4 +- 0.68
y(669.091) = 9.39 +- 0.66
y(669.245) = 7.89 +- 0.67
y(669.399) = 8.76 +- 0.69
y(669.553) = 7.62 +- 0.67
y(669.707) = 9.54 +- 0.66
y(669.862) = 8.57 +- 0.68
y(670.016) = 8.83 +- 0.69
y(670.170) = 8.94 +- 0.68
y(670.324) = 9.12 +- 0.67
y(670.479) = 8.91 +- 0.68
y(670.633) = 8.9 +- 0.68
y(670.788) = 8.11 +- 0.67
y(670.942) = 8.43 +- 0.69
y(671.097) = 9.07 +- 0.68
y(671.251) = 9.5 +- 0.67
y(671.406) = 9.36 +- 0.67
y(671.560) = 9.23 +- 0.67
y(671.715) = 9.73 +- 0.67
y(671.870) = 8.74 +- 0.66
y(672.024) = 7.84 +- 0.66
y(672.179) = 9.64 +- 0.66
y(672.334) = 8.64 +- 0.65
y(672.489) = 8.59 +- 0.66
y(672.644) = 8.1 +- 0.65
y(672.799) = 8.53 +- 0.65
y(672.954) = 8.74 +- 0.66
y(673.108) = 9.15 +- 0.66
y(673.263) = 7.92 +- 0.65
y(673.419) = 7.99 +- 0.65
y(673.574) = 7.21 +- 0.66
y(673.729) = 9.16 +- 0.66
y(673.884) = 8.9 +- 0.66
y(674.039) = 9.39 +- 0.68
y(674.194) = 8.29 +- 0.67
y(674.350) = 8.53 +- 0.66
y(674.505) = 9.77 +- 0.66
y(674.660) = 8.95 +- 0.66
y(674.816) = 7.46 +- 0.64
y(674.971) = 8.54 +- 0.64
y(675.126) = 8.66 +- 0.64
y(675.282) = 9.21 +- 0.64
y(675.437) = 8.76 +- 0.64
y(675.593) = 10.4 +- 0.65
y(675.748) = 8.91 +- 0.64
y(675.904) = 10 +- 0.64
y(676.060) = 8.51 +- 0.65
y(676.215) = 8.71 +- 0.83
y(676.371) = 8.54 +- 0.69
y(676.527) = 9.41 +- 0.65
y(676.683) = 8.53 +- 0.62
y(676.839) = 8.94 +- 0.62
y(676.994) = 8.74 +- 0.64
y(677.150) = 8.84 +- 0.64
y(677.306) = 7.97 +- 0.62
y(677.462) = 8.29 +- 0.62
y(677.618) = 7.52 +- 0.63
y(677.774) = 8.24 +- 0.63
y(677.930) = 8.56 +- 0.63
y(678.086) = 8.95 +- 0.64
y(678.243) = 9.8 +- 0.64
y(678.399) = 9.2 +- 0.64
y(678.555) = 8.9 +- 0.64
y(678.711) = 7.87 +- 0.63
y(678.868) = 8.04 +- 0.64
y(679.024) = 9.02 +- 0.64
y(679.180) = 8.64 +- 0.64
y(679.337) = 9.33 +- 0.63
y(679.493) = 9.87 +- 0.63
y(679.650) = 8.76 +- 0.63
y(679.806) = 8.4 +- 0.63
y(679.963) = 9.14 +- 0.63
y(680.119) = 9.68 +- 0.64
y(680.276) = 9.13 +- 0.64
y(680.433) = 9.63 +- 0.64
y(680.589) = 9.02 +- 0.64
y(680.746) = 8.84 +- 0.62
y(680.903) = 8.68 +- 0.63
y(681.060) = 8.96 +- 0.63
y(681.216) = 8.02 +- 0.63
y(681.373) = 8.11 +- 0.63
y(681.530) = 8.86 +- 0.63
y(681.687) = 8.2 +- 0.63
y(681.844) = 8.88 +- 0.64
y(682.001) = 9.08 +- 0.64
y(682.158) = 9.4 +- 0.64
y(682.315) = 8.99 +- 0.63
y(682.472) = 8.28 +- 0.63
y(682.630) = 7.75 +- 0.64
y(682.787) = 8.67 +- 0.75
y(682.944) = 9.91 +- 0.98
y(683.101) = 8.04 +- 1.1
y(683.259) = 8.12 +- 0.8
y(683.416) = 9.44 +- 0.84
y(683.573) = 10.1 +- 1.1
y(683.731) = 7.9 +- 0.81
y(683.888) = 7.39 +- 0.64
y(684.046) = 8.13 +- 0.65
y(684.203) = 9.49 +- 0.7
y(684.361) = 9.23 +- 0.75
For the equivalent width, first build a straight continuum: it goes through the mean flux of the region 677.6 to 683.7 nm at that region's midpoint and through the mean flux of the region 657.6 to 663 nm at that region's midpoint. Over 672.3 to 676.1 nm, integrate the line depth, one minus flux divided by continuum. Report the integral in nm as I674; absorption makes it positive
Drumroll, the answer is 0.05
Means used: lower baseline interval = 8.91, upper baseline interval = 8.83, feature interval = 8.74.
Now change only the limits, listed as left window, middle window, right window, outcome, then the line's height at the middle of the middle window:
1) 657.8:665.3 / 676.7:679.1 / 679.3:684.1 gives 0.06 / 8.82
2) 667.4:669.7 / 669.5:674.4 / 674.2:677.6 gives 0.11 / 8.94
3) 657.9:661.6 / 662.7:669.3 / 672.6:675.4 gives -0.12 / 8.84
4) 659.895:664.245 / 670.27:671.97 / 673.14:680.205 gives -0.03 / 8.82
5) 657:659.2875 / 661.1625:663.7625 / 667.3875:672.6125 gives -0.05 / 8.63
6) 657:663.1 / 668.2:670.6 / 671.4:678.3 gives -0.05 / 8.78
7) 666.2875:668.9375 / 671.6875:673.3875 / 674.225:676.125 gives 0.07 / 9.02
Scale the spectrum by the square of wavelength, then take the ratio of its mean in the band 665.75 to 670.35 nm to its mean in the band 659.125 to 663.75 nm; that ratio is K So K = 1.02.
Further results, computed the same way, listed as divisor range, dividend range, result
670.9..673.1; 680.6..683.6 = 1.01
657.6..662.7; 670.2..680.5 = 1.04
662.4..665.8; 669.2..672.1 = 1.01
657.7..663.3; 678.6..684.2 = 1.04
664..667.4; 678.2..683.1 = 1.03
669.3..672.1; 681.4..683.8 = 1.03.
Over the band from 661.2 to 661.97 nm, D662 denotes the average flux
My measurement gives 8.95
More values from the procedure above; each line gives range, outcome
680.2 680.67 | 9.26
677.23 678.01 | 8.12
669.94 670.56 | 8.96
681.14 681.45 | 8.06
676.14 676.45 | 8.61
